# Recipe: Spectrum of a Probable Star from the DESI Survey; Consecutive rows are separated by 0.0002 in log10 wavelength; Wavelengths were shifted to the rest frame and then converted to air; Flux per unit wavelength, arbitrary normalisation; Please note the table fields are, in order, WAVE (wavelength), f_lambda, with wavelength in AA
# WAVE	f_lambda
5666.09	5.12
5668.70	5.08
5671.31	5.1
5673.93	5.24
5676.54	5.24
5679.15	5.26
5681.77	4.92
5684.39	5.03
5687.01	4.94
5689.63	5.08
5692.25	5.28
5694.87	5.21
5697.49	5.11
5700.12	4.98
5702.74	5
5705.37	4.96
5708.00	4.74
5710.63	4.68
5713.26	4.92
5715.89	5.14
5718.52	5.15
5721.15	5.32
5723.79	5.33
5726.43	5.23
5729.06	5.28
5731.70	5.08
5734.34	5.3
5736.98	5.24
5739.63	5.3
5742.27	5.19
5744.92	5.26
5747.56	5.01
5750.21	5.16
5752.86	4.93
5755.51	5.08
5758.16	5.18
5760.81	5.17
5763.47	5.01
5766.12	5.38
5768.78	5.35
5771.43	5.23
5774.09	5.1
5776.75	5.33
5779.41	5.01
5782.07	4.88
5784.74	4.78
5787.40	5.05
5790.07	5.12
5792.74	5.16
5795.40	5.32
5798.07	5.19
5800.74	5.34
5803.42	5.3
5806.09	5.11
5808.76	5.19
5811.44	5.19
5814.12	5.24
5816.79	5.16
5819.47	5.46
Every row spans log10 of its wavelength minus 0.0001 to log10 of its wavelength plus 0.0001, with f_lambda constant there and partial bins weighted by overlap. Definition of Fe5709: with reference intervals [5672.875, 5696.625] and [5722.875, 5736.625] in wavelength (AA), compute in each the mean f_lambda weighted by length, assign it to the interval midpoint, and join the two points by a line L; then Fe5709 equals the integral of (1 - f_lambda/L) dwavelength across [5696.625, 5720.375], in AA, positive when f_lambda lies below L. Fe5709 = 1.0 AA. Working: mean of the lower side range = 5.13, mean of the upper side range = 5.24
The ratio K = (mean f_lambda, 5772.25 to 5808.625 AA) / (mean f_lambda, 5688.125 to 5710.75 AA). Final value 1.02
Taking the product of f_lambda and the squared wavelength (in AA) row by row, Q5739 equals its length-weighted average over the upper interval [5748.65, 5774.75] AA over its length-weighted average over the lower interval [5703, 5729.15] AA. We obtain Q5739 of 1.0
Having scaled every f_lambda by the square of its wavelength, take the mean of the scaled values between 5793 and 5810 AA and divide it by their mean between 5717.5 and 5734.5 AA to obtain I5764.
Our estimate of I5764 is 1.03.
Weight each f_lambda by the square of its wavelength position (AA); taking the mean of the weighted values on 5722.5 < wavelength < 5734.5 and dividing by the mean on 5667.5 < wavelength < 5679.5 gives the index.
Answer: 1.03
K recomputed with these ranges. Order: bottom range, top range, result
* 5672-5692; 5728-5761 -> 1.01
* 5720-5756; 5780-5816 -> 0.99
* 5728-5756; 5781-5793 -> 0.96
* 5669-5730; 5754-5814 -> 1.01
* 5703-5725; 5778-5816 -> 1.02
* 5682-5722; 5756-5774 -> 1.04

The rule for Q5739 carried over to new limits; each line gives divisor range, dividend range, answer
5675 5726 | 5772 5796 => 1.03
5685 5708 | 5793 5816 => 1.08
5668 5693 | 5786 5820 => 1.06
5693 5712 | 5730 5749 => 1.06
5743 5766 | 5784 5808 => 1.02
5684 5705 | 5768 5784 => 1.04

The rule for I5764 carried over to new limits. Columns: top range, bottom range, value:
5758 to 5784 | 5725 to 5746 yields 1.00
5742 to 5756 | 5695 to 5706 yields 1.03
